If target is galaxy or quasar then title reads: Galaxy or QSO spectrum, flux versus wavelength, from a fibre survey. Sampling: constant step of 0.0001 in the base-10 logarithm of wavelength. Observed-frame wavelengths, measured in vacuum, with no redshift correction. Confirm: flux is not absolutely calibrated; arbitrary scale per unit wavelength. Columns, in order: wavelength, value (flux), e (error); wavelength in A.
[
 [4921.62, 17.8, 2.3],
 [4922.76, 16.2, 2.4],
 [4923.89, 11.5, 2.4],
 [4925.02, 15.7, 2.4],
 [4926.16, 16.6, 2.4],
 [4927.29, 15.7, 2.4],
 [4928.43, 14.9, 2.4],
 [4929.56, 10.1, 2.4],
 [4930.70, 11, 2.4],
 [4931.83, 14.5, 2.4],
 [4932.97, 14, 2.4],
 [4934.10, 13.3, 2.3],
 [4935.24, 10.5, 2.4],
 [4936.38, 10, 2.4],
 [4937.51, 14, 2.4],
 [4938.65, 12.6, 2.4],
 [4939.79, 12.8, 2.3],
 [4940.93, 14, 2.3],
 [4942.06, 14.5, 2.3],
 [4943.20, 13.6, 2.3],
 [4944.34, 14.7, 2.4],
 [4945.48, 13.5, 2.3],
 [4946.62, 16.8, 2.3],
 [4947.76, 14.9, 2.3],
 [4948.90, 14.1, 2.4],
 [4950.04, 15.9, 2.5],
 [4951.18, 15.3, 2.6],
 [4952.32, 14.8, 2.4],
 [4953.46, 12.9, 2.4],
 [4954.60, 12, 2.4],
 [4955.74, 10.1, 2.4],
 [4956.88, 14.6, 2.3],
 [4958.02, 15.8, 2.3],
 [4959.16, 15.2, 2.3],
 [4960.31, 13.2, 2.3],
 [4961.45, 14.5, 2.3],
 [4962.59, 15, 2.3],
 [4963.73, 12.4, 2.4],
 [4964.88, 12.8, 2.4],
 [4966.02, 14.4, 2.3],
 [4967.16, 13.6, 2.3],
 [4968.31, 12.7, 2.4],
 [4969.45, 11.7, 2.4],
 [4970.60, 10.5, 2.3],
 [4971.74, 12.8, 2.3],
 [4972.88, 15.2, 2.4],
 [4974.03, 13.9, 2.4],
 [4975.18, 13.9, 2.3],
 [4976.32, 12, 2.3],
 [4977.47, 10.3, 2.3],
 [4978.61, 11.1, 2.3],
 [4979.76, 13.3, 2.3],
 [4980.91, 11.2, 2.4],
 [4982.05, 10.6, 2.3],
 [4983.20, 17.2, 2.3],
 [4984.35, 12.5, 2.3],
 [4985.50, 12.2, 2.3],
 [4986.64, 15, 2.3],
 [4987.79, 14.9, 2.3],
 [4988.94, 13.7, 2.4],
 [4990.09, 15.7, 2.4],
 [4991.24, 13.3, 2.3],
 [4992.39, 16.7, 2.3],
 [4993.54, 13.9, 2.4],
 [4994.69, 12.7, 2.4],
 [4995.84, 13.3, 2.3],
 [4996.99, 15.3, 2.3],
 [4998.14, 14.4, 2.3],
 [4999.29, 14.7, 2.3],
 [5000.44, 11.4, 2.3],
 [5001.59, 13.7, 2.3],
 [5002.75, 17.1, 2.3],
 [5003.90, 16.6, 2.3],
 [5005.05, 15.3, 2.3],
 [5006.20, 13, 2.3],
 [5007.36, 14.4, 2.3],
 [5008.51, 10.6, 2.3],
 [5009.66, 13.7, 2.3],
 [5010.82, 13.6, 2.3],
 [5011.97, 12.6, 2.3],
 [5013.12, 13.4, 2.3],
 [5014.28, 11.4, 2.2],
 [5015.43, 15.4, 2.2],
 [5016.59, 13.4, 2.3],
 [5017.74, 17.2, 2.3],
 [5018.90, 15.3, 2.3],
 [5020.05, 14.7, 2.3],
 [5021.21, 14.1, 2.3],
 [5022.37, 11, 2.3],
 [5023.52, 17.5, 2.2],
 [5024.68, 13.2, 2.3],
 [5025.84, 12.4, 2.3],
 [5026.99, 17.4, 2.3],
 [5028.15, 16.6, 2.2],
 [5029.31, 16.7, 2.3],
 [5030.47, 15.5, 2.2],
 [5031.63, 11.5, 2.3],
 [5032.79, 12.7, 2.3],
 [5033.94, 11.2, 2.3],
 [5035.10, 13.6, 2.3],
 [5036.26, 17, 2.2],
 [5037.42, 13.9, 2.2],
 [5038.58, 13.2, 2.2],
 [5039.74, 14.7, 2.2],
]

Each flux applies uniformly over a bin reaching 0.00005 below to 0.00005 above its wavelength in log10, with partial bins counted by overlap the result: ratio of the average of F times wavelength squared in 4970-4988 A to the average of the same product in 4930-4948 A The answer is 0.98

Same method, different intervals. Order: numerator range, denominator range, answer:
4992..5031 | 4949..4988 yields 1.09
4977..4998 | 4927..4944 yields 1.06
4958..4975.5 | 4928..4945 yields 1.06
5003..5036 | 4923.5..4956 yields 1.07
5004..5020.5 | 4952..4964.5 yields 1.04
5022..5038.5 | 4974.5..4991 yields 1.11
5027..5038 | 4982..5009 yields 1.04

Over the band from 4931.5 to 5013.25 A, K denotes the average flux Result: 13.6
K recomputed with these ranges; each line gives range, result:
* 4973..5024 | 13.8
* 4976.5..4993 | 13.4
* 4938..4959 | 14.1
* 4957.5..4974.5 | 13.6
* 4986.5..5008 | 14.5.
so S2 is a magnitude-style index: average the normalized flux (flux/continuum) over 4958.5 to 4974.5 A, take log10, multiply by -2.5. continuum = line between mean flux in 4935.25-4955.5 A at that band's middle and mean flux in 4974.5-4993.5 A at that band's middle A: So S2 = 0.01 mag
